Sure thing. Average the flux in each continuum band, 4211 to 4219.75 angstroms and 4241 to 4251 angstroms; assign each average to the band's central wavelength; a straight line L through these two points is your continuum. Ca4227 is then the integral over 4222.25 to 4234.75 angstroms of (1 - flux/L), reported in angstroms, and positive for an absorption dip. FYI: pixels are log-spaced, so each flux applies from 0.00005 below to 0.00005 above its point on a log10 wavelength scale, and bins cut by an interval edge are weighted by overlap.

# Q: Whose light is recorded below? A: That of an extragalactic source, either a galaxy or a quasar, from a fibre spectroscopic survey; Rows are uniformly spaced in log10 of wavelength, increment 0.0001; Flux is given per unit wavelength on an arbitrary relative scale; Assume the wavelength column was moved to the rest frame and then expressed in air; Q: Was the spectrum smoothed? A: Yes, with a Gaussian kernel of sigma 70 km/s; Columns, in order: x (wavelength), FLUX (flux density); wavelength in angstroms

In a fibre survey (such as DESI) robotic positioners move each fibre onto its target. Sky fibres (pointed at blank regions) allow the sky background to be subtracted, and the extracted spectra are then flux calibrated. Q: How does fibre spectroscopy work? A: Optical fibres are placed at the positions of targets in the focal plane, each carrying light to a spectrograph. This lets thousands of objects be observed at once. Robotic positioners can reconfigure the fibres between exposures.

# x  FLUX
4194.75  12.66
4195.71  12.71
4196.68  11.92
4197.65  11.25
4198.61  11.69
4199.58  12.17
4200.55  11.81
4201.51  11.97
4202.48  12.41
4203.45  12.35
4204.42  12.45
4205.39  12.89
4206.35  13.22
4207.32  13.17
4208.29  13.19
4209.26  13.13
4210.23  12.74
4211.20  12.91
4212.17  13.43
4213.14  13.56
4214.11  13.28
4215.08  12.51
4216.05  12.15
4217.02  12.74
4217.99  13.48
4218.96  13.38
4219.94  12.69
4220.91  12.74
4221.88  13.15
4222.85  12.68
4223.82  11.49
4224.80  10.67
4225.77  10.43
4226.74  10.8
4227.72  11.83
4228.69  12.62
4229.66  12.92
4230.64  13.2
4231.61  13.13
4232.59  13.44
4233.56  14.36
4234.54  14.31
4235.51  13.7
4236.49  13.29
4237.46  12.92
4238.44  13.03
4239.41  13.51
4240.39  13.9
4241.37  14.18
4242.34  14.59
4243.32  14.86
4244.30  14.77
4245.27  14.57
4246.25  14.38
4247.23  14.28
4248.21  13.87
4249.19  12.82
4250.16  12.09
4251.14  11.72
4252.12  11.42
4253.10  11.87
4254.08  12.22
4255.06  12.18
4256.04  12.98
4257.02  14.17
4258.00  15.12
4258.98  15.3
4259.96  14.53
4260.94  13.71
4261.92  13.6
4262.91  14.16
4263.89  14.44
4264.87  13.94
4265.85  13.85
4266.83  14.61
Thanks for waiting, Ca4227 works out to 1.0 angstroms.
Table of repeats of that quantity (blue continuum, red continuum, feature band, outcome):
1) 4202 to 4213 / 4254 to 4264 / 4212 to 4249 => 0.51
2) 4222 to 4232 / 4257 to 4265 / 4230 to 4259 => -0.71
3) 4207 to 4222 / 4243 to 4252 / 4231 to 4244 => -0.37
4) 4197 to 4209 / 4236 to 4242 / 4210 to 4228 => 0.59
